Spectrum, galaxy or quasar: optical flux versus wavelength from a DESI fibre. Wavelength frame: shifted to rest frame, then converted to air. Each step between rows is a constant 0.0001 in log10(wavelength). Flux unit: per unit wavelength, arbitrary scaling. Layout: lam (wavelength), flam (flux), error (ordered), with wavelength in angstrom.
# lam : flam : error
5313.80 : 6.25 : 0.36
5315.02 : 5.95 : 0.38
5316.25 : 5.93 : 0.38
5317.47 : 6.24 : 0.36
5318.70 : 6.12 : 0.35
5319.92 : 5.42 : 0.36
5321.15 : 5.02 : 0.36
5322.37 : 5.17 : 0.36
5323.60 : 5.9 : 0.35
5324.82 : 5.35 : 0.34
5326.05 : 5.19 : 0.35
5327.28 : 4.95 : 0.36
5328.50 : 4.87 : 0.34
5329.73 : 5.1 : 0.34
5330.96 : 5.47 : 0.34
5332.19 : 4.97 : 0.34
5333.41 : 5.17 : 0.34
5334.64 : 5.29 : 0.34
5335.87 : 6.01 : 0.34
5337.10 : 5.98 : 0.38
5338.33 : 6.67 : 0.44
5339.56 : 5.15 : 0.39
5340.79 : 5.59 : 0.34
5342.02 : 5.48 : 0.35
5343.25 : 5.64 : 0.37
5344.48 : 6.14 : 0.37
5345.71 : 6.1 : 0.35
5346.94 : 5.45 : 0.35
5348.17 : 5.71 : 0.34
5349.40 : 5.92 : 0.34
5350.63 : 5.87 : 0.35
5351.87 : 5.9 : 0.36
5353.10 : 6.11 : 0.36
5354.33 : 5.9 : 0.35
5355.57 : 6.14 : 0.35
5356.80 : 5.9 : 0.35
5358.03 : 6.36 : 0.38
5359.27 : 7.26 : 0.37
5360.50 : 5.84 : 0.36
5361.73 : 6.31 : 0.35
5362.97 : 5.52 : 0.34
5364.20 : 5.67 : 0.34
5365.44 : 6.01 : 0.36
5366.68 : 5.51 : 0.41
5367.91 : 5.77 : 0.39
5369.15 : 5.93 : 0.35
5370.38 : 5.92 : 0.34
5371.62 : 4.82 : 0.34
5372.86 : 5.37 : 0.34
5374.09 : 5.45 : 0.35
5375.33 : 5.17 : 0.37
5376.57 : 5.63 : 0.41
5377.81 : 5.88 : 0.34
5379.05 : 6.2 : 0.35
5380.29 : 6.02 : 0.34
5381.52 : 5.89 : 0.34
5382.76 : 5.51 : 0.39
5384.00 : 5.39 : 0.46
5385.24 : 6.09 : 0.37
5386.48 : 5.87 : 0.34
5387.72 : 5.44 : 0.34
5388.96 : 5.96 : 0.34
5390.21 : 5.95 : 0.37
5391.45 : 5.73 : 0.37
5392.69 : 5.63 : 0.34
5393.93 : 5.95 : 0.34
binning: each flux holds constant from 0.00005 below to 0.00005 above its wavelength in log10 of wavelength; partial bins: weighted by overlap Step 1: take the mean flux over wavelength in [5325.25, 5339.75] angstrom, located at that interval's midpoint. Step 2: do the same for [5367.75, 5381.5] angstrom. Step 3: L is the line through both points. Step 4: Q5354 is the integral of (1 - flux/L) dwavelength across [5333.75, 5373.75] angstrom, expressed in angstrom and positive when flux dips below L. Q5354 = -2.2 angstrom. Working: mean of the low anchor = 5.41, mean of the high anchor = 5.66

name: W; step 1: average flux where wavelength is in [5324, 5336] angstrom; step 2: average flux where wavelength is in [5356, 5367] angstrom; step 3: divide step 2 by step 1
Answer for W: 1.2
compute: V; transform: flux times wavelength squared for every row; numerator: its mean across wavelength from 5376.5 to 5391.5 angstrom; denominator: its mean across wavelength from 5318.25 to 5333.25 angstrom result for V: 1.1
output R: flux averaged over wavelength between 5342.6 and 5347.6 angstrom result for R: 5.83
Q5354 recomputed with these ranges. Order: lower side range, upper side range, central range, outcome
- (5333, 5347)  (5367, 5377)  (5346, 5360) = -1.0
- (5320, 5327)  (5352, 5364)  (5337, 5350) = 0.0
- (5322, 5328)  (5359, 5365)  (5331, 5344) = -0.1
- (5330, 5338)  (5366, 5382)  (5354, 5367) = -1.0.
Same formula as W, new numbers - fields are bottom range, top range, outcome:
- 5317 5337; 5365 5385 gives 1.05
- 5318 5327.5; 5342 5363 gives 1.11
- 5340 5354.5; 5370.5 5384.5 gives 0.96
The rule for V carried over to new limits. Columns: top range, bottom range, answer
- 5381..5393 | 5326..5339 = 1.08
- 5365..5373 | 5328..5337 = 1.07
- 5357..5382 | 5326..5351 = 1.06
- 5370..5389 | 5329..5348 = 1.02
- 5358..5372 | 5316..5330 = 1.10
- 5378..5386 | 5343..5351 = 1.01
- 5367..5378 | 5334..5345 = 0.97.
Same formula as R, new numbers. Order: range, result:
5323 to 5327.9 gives 5.35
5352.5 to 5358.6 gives 6.08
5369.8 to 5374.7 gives 5.39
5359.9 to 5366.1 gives 5.86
